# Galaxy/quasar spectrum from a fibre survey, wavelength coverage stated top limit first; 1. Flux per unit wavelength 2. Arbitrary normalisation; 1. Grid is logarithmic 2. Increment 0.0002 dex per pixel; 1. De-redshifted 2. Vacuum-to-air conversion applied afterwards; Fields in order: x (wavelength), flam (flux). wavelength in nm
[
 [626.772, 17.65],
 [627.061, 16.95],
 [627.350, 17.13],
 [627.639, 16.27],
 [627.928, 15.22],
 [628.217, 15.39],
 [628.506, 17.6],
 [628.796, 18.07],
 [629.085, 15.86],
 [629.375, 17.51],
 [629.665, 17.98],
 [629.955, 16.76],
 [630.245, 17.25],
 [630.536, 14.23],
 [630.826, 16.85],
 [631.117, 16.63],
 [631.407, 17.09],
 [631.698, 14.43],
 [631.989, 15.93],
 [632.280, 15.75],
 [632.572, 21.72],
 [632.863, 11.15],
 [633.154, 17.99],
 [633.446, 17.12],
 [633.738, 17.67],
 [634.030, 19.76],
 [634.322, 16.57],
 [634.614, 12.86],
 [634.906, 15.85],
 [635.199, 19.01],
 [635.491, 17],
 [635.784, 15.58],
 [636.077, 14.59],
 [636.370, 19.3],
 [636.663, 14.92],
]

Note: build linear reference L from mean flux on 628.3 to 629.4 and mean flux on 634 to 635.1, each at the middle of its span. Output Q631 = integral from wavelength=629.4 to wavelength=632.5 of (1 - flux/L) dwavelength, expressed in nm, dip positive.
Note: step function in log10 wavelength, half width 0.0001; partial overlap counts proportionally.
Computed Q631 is 0.05 nm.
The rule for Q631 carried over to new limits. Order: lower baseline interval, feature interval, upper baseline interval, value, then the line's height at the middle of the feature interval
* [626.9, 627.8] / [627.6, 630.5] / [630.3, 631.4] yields -0.043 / 16.5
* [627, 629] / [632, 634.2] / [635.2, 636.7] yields -0.076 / 16.6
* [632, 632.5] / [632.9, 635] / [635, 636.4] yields 0.025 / 16.8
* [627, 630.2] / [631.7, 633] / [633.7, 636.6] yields 0.061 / 16.8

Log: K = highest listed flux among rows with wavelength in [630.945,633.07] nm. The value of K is 21.72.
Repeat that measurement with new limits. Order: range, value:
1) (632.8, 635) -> 19.76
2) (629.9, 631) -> 17.25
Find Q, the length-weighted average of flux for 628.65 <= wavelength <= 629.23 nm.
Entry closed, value 17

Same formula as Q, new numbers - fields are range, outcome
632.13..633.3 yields 16.7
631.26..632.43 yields 15.8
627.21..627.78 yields 16.7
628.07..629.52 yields 16.9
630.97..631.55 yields 16.9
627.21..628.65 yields 16.3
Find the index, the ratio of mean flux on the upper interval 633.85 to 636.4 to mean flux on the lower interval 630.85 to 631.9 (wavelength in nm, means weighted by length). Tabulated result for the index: 1.03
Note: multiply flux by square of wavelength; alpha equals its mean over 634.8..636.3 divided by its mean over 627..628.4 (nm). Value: 1.05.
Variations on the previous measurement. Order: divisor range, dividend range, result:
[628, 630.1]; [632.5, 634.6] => 1.02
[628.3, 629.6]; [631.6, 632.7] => 1.00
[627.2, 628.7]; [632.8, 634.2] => 1.06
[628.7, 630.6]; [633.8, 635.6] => 1.02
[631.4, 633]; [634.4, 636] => 1.01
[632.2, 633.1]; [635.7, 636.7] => 1.00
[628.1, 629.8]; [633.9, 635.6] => 1.00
